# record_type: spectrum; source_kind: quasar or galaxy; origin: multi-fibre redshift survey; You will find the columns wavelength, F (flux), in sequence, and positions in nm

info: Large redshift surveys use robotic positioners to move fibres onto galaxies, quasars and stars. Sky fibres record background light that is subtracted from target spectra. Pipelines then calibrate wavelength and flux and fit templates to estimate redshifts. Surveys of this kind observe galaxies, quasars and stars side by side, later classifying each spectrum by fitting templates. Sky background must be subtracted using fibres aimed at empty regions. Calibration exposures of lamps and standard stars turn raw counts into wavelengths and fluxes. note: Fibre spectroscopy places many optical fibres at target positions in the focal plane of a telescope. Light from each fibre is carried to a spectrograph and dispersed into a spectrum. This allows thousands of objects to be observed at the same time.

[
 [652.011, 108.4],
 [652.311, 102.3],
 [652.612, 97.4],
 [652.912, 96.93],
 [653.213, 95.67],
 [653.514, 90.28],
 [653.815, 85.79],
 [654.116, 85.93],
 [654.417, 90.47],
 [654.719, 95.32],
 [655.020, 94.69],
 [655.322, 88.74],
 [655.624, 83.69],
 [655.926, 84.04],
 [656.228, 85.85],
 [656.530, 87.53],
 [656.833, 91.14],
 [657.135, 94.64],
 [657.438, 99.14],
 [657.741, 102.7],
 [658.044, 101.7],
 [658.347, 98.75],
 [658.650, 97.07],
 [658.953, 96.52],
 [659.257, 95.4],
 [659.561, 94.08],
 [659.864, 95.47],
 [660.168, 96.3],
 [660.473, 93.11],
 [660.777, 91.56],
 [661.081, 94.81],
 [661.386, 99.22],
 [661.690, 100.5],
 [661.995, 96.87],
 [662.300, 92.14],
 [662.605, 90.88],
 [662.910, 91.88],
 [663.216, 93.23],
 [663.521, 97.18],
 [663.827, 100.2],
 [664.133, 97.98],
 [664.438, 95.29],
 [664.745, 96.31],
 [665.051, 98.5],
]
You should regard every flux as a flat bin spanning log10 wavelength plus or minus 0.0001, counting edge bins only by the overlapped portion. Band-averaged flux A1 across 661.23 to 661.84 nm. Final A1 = 99.9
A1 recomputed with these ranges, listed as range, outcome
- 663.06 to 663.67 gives 95.2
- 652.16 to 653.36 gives 98.1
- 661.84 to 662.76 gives 93.3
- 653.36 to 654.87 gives 89.6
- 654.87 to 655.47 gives 91.7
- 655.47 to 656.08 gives 83.9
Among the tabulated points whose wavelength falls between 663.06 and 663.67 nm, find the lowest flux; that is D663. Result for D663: 93.23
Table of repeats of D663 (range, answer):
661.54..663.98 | 90.88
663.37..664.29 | 97.18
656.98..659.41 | 94.64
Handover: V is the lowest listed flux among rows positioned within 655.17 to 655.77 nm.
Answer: 83.69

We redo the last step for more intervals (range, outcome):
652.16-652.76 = 97.4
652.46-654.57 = 85.79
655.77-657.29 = 84.04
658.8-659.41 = 95.4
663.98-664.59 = 95.29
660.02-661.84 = 91.56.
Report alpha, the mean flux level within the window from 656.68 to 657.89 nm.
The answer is 96.8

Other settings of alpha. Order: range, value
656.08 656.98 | 88.1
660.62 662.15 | 96.6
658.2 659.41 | 96.9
